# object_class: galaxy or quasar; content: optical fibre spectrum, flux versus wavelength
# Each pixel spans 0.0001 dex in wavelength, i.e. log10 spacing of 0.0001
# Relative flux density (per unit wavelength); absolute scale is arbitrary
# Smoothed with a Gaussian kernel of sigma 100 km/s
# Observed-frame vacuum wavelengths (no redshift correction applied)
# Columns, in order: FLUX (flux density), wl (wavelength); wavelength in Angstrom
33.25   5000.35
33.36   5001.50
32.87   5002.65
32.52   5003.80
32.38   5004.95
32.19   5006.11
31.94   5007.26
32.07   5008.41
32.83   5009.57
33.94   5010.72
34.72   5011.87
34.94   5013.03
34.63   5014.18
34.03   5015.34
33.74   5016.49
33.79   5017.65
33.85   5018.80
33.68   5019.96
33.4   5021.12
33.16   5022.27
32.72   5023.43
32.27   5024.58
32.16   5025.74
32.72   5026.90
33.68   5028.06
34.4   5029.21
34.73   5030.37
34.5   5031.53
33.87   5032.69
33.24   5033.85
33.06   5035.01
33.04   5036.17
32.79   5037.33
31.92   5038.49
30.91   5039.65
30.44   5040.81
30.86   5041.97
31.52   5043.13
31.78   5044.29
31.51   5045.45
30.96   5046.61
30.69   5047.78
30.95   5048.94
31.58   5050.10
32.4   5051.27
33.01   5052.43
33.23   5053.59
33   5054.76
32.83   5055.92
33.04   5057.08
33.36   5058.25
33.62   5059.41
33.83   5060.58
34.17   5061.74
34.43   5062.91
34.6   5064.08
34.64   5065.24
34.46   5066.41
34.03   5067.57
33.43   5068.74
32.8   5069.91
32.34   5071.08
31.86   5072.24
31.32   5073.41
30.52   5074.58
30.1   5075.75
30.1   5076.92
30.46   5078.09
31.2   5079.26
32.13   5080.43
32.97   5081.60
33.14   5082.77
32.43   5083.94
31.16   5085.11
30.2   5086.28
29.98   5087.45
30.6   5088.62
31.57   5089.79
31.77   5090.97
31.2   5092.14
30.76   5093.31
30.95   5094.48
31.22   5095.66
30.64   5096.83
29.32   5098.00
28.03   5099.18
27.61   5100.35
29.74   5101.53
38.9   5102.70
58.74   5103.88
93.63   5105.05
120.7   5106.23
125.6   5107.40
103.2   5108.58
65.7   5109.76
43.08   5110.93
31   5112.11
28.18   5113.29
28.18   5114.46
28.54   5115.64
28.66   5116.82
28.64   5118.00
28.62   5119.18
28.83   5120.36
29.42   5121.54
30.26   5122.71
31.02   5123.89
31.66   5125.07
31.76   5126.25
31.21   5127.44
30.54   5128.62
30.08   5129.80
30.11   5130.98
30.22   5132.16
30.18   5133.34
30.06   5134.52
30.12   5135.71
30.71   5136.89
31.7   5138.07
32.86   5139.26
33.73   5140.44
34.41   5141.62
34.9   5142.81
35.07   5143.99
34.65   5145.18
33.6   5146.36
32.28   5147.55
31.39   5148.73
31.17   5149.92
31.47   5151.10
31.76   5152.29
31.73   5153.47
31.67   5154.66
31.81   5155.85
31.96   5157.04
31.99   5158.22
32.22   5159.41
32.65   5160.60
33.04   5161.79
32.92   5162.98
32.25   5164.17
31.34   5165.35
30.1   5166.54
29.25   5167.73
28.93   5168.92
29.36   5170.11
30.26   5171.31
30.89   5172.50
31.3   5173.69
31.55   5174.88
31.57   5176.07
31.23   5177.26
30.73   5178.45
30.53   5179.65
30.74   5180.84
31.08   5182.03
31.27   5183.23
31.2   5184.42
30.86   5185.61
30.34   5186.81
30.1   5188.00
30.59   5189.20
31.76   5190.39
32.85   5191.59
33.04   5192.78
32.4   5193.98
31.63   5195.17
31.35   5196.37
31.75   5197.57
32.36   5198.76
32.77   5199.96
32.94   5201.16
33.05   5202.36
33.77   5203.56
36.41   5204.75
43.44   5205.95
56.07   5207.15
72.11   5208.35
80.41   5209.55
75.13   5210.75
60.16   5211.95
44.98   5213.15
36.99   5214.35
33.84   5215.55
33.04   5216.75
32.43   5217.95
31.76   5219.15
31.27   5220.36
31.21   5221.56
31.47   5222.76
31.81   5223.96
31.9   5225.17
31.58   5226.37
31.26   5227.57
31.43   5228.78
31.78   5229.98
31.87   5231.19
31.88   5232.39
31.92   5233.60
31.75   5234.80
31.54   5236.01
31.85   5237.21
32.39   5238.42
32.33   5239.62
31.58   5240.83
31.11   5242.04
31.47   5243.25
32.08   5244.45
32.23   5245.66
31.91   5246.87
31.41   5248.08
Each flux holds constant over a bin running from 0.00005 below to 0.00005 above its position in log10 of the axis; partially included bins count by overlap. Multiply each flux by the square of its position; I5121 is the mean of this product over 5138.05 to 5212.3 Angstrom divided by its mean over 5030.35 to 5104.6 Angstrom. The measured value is 1.12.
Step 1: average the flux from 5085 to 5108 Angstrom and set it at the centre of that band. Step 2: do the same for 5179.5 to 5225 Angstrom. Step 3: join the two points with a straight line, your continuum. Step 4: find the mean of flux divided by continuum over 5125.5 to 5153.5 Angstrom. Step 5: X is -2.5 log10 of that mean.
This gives 0.30 mag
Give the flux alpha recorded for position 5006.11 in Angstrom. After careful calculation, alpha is 32.19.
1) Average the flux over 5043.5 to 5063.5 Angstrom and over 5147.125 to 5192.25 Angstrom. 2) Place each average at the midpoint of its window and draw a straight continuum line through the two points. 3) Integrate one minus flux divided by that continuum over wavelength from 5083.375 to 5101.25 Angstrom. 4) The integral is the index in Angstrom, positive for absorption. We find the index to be 0.9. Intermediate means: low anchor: 32.6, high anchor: 31.3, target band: 30.5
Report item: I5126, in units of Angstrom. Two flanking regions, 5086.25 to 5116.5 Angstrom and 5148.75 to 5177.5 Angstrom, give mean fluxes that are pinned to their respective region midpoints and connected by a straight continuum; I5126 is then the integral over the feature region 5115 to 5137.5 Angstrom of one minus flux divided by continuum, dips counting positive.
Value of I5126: 5.58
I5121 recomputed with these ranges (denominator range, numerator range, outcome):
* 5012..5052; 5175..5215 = 1.25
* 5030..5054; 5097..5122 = 1.55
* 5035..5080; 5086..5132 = 1.28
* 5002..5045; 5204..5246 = 1.25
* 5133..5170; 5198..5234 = 1.26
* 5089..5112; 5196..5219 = 0.89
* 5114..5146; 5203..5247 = 1.27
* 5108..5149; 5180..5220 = 1.15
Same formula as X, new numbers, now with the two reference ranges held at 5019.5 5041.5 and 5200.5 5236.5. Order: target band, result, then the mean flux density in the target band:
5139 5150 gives 0.10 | 33.5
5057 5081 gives 0.05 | 32.7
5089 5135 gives -0.14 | 40.5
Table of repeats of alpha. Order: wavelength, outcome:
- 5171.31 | 30.26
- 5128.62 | 30.54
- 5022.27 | 33.16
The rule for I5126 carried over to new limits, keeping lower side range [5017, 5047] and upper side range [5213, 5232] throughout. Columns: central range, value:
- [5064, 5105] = -0.58 Angstrom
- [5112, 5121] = 1.11 Angstrom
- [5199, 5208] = -1.73 Angstrom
